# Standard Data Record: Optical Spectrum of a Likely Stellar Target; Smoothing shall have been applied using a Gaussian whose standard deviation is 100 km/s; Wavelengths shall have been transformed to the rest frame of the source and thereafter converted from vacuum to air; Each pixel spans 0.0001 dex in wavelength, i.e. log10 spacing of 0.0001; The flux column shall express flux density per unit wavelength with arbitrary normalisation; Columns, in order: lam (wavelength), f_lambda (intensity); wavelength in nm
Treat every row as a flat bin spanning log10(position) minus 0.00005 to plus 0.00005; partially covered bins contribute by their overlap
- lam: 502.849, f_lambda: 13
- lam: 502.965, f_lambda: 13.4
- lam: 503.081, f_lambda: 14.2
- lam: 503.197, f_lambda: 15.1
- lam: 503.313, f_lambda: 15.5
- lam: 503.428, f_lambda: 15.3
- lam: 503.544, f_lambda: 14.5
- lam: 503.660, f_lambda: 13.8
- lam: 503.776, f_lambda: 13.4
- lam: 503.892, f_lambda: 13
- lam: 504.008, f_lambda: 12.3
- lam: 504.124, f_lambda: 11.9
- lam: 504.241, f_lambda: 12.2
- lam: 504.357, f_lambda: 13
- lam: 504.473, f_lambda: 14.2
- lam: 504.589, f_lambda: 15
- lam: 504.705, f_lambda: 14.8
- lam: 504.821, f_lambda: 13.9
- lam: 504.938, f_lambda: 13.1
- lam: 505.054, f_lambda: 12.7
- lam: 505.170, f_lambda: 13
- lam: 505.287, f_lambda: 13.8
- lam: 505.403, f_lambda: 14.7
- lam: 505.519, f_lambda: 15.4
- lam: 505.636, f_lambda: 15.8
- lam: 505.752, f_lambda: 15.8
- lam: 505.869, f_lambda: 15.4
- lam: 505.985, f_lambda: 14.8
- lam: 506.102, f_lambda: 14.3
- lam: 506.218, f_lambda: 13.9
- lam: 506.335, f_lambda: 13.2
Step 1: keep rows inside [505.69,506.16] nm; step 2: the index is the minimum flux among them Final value 14.3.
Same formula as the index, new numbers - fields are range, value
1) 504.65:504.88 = 13.9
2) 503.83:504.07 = 12.3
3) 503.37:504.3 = 11.9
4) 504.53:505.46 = 12.7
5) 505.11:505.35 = 13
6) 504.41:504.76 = 14.2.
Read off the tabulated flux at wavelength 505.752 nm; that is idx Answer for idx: 15.8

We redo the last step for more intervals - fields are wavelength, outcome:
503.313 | 15.5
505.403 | 14.7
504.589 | 15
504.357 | 13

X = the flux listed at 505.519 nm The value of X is 15.4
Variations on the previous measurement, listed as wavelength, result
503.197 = 15.1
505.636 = 15.8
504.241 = 12.2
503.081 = 14.2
